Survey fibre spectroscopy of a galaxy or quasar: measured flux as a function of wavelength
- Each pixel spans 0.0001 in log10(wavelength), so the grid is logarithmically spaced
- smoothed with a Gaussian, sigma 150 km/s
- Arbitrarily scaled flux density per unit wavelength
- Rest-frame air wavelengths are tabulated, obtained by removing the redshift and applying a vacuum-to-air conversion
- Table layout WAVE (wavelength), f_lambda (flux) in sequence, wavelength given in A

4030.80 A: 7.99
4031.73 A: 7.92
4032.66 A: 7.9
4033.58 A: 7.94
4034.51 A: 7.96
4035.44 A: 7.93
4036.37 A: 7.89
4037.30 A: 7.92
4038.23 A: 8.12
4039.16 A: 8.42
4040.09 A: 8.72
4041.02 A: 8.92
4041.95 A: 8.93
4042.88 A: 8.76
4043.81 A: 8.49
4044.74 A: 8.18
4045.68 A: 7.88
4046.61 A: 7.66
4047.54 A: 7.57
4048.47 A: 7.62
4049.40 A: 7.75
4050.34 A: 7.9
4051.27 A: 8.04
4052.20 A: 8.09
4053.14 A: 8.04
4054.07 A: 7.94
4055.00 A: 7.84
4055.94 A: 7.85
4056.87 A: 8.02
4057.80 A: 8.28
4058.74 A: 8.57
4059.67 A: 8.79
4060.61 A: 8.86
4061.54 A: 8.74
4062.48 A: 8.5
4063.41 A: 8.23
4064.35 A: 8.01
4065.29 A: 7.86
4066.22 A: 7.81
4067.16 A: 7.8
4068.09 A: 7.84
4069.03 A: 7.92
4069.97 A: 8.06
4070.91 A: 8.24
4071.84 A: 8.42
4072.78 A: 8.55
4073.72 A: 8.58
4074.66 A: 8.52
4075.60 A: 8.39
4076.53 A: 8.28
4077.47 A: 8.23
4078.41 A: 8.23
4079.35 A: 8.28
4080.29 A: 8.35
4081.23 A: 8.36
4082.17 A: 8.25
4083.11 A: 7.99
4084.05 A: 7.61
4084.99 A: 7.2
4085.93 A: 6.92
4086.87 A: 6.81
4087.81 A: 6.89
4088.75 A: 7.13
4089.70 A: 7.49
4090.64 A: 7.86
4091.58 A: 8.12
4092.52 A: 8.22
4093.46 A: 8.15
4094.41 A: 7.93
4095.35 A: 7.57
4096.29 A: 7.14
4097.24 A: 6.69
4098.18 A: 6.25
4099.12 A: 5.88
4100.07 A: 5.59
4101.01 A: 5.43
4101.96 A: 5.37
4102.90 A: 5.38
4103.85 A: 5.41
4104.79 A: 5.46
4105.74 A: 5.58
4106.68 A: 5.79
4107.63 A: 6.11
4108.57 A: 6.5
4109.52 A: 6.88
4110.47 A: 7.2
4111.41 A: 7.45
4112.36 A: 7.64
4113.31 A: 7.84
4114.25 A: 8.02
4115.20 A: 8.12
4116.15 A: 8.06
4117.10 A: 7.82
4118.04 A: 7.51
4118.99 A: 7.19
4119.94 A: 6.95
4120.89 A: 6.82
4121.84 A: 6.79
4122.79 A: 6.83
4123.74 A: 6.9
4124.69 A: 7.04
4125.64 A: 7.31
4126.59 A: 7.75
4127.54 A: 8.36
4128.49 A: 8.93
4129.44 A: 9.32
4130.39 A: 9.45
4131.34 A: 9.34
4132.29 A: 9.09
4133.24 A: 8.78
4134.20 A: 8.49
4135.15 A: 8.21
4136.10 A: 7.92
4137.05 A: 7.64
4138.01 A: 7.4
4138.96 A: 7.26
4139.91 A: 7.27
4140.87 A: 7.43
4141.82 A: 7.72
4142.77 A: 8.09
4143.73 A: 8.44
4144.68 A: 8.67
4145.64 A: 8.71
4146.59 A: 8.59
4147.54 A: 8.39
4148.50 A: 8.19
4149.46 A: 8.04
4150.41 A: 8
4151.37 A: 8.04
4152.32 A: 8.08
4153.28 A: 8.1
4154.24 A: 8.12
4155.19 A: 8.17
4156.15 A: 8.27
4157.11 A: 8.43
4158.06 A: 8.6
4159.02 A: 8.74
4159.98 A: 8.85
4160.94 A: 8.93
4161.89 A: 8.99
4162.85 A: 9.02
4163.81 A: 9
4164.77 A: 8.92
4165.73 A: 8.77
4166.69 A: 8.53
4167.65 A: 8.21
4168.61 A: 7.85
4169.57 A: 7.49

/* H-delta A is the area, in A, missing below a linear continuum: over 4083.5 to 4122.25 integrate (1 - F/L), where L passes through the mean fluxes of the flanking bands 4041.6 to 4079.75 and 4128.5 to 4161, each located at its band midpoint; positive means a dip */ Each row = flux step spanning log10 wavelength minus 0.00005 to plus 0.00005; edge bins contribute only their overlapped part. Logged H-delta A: 6.1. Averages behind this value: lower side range 8.18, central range 6.95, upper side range 8.32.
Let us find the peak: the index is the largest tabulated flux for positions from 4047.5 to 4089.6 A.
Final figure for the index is 8.86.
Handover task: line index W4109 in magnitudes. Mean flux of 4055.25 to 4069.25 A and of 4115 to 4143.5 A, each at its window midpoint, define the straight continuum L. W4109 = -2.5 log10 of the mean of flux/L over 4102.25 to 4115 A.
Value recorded 0.21 mag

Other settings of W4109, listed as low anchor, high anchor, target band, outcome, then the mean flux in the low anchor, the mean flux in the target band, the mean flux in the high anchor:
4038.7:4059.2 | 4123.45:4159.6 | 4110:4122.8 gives 0.10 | 8.16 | 7.47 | 8.2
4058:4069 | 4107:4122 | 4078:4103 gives 0.07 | 8.26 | 7.25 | 7.3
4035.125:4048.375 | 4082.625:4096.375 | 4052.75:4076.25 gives -0.04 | 8.23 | 8.23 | 7.55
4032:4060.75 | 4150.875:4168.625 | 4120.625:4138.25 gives 0.05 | 8.15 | 8.04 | 8.52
